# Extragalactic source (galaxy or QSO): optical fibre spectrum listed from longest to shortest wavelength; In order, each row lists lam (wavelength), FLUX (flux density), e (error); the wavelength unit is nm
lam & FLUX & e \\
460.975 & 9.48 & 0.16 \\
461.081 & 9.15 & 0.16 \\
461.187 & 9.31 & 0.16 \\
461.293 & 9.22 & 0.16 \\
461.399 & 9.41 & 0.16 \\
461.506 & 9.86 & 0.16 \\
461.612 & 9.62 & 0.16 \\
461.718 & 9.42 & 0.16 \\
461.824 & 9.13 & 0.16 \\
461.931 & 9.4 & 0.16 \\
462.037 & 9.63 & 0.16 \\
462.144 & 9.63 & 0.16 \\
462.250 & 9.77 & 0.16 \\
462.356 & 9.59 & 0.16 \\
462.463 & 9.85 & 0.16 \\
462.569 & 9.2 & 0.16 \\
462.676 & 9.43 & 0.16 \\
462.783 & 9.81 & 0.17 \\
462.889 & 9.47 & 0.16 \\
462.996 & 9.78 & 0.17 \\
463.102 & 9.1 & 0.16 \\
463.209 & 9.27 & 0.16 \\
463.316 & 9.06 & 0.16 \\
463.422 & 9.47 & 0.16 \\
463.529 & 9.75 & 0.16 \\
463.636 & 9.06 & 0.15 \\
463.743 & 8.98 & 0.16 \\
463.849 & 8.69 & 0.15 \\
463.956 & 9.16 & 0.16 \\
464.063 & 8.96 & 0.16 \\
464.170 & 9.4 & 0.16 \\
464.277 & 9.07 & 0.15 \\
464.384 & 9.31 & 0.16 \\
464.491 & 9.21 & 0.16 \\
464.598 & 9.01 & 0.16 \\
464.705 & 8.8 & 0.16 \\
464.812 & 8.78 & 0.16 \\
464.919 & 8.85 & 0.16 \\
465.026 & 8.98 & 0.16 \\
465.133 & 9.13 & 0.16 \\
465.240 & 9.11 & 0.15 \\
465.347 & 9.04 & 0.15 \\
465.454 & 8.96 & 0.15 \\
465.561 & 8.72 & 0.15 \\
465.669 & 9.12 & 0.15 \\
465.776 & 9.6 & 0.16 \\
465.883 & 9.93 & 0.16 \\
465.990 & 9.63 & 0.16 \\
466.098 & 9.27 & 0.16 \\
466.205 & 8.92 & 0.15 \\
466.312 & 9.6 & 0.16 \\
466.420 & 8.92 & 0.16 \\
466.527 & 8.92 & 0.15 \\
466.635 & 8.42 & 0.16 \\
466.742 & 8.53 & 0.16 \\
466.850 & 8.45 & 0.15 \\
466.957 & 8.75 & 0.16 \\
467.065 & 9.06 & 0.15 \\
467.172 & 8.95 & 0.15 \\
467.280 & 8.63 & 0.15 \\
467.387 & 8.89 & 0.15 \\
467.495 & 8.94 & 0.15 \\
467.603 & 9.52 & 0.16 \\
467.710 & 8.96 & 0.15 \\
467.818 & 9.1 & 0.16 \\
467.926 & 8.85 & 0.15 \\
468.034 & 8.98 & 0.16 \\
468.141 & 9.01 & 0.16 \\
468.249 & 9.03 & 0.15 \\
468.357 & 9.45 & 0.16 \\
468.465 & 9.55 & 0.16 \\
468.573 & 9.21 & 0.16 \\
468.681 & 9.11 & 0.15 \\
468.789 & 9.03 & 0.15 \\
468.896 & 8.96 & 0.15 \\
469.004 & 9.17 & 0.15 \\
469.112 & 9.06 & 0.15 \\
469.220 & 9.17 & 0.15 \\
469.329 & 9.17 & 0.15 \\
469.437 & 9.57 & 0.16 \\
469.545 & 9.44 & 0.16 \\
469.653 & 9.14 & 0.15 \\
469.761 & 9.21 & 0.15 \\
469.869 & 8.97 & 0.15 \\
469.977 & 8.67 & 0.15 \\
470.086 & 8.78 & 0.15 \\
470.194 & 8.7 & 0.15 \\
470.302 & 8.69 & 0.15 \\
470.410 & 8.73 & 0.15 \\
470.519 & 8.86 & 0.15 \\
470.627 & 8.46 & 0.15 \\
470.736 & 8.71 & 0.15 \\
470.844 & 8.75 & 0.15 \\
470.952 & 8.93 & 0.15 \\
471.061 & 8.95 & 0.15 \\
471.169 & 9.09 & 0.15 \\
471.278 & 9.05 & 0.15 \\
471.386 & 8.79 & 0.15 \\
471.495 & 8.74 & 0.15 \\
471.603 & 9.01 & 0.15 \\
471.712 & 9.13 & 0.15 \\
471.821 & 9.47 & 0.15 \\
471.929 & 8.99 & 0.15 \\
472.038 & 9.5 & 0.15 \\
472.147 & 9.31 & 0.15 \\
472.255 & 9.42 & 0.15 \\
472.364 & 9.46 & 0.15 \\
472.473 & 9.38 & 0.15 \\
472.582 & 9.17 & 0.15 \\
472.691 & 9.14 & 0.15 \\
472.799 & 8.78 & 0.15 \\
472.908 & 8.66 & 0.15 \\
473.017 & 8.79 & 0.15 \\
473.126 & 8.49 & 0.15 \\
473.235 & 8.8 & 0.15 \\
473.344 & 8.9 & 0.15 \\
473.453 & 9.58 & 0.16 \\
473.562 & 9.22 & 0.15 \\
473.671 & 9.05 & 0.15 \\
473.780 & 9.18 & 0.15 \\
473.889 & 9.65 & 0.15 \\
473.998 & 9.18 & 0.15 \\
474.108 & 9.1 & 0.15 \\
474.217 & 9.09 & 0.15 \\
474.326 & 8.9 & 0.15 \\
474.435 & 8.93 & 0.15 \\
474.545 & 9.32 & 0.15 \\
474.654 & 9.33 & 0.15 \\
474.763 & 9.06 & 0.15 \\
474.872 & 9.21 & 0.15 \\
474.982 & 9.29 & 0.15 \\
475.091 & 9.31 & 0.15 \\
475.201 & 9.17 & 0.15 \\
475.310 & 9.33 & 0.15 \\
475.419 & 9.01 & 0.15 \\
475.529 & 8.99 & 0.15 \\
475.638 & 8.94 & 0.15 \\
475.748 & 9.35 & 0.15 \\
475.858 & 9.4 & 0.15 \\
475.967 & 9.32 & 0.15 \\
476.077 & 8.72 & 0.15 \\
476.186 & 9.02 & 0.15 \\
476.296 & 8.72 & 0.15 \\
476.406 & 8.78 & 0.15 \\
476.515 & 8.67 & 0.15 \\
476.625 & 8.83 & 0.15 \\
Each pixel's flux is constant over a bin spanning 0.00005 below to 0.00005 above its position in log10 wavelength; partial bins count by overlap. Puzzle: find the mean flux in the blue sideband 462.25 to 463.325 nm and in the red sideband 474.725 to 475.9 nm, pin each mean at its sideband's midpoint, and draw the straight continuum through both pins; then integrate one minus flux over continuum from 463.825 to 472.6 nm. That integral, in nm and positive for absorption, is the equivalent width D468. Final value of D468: 0.28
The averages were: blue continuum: 9.48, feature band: 9.05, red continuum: 9.18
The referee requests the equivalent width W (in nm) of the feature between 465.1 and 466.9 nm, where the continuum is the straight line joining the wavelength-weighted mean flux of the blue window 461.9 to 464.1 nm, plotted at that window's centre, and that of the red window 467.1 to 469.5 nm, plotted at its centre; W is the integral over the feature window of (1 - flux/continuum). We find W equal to 0.030 nm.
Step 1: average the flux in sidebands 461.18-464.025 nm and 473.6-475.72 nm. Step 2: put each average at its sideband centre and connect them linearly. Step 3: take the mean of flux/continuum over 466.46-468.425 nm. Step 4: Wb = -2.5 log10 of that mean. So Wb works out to 0.05 mag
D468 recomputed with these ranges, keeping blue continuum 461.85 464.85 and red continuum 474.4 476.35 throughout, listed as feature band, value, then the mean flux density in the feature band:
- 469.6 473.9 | 0.087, 9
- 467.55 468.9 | 0.014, 9.15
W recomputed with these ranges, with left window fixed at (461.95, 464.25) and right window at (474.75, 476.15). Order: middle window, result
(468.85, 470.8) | 0.06 nm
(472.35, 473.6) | 0.03 nm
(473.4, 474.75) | 0.00 nm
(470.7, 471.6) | 0.03 nm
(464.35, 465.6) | 0.05 nm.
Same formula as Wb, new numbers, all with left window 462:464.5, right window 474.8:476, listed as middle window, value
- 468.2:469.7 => 0.01 mag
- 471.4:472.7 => 0.00 mag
